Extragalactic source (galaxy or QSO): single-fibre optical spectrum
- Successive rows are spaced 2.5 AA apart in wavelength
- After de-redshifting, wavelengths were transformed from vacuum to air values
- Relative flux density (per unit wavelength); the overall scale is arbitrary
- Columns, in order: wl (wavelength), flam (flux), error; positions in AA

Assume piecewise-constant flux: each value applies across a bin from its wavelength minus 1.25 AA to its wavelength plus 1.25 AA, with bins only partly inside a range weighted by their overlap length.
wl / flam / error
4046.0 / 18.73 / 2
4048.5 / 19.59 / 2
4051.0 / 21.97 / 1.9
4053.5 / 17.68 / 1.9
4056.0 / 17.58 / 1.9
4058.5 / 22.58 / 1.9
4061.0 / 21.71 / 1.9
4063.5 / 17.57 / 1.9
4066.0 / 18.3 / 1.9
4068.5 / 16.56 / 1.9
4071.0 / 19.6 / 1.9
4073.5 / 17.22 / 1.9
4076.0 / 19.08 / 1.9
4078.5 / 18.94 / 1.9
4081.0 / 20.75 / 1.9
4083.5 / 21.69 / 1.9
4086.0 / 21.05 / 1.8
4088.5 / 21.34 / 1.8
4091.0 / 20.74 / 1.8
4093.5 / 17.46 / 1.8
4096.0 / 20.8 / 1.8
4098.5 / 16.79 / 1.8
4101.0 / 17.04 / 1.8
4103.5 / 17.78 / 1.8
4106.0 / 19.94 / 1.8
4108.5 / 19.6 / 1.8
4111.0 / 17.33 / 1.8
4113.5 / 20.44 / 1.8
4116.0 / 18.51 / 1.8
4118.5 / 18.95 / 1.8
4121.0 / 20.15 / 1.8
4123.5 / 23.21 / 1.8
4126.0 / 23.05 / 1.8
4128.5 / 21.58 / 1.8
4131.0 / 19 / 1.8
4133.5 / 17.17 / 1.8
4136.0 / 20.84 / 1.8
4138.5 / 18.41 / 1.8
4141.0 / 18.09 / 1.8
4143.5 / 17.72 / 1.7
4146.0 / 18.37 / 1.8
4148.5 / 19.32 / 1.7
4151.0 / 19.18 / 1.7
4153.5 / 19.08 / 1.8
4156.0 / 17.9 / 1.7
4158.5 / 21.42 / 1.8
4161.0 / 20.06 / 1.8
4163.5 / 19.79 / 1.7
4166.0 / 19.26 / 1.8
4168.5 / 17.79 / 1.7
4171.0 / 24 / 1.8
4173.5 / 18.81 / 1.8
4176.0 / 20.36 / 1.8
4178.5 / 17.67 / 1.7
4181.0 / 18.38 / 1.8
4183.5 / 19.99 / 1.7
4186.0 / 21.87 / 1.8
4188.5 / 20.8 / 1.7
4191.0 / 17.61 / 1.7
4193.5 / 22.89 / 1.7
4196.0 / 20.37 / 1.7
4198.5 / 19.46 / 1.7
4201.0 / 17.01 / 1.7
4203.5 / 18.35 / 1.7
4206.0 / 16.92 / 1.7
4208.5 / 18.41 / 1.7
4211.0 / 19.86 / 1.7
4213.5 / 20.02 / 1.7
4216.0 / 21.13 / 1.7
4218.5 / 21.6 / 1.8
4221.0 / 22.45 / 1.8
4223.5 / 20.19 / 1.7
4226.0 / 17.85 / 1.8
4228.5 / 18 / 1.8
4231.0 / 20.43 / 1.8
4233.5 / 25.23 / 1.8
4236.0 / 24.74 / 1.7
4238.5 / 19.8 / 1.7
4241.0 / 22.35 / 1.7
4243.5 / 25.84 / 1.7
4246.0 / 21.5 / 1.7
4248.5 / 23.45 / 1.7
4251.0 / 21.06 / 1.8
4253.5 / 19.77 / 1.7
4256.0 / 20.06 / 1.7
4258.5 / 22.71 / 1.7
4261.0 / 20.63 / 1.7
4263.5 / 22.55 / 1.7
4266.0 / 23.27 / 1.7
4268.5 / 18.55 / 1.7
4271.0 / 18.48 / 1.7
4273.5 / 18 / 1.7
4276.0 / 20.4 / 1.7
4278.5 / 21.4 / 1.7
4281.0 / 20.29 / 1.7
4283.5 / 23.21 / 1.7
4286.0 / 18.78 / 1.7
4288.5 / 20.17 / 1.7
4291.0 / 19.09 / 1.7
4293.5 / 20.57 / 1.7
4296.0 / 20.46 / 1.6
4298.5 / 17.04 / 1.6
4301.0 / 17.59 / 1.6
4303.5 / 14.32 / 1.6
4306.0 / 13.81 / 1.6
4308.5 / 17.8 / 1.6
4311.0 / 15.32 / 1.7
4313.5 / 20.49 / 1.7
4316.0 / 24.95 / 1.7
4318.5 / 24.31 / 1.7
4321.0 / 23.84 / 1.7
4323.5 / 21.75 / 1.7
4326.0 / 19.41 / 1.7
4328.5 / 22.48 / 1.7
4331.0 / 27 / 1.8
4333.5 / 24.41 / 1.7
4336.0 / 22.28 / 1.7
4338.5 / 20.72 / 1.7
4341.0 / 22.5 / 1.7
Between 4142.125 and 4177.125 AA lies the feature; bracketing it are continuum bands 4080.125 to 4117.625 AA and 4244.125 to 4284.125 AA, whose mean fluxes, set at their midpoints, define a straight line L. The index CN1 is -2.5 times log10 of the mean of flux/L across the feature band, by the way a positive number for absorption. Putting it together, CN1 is 0.03 mag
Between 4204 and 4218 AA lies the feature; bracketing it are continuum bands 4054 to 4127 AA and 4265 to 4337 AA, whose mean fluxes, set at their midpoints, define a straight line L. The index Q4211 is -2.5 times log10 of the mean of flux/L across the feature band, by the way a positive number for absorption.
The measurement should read 0.03 mag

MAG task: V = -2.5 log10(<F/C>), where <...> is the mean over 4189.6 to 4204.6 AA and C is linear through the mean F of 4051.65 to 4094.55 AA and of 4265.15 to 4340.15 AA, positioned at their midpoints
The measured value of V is 0.03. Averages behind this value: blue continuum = 19.4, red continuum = 20.3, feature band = 19.3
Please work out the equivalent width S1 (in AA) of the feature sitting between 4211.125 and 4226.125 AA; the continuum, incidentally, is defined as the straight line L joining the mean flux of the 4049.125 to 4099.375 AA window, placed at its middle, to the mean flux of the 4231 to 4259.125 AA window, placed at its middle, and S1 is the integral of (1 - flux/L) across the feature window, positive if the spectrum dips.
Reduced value 0.8 AA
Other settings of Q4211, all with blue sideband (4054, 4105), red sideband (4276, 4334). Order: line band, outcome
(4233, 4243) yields -0.16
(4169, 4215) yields 0.01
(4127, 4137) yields -0.01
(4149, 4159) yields 0.02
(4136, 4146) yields 0.06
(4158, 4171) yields -0.02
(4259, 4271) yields -0.05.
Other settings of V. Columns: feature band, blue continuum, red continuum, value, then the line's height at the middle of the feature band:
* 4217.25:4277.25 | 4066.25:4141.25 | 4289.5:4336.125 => -0.061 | 20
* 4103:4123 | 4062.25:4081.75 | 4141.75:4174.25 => -0.021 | 18.9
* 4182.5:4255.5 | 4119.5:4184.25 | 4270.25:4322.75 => -0.056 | 19.6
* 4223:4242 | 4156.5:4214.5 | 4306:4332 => -0.047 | 20.2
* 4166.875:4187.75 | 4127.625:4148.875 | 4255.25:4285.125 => -0.023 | 19.4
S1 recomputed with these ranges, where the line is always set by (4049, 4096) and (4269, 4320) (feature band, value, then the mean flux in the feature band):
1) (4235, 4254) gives -2.93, 22.4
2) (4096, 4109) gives 0.76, 18.4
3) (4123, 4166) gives -0.19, 19.6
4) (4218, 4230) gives -0.32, 19.9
